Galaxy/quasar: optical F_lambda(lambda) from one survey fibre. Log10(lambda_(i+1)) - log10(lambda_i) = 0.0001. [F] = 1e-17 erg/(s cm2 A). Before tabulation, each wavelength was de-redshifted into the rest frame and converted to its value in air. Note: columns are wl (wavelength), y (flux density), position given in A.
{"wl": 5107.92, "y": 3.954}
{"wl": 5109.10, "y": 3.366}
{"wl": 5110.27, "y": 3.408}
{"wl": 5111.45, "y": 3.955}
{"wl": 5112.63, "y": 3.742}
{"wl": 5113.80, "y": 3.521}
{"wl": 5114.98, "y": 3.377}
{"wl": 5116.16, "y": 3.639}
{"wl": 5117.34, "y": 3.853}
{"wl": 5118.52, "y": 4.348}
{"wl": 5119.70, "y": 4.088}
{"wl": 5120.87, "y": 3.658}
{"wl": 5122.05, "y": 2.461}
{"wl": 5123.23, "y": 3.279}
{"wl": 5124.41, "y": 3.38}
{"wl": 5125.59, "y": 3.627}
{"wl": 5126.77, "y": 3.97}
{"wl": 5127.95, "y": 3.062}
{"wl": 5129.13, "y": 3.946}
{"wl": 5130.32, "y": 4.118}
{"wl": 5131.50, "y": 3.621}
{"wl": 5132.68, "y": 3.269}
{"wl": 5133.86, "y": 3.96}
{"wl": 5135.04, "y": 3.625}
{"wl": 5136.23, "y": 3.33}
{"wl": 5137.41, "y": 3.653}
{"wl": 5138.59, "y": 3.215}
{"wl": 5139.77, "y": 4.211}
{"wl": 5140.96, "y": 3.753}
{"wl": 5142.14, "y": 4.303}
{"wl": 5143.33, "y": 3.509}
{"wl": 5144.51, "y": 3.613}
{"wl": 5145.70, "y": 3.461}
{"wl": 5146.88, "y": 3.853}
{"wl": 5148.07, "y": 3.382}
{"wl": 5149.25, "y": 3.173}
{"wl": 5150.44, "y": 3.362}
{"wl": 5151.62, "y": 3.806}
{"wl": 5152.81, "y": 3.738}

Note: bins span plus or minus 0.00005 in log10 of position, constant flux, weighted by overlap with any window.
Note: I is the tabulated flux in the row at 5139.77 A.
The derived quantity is 4.211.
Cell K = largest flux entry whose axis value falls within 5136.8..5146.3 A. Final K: 4.303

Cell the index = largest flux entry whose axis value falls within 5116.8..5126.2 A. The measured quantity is 4.348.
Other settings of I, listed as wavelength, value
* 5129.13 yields 3.946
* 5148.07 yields 3.382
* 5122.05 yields 2.461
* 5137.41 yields 3.653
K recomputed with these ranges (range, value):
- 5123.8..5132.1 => 4.118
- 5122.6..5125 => 3.38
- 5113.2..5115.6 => 3.521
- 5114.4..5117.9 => 3.853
